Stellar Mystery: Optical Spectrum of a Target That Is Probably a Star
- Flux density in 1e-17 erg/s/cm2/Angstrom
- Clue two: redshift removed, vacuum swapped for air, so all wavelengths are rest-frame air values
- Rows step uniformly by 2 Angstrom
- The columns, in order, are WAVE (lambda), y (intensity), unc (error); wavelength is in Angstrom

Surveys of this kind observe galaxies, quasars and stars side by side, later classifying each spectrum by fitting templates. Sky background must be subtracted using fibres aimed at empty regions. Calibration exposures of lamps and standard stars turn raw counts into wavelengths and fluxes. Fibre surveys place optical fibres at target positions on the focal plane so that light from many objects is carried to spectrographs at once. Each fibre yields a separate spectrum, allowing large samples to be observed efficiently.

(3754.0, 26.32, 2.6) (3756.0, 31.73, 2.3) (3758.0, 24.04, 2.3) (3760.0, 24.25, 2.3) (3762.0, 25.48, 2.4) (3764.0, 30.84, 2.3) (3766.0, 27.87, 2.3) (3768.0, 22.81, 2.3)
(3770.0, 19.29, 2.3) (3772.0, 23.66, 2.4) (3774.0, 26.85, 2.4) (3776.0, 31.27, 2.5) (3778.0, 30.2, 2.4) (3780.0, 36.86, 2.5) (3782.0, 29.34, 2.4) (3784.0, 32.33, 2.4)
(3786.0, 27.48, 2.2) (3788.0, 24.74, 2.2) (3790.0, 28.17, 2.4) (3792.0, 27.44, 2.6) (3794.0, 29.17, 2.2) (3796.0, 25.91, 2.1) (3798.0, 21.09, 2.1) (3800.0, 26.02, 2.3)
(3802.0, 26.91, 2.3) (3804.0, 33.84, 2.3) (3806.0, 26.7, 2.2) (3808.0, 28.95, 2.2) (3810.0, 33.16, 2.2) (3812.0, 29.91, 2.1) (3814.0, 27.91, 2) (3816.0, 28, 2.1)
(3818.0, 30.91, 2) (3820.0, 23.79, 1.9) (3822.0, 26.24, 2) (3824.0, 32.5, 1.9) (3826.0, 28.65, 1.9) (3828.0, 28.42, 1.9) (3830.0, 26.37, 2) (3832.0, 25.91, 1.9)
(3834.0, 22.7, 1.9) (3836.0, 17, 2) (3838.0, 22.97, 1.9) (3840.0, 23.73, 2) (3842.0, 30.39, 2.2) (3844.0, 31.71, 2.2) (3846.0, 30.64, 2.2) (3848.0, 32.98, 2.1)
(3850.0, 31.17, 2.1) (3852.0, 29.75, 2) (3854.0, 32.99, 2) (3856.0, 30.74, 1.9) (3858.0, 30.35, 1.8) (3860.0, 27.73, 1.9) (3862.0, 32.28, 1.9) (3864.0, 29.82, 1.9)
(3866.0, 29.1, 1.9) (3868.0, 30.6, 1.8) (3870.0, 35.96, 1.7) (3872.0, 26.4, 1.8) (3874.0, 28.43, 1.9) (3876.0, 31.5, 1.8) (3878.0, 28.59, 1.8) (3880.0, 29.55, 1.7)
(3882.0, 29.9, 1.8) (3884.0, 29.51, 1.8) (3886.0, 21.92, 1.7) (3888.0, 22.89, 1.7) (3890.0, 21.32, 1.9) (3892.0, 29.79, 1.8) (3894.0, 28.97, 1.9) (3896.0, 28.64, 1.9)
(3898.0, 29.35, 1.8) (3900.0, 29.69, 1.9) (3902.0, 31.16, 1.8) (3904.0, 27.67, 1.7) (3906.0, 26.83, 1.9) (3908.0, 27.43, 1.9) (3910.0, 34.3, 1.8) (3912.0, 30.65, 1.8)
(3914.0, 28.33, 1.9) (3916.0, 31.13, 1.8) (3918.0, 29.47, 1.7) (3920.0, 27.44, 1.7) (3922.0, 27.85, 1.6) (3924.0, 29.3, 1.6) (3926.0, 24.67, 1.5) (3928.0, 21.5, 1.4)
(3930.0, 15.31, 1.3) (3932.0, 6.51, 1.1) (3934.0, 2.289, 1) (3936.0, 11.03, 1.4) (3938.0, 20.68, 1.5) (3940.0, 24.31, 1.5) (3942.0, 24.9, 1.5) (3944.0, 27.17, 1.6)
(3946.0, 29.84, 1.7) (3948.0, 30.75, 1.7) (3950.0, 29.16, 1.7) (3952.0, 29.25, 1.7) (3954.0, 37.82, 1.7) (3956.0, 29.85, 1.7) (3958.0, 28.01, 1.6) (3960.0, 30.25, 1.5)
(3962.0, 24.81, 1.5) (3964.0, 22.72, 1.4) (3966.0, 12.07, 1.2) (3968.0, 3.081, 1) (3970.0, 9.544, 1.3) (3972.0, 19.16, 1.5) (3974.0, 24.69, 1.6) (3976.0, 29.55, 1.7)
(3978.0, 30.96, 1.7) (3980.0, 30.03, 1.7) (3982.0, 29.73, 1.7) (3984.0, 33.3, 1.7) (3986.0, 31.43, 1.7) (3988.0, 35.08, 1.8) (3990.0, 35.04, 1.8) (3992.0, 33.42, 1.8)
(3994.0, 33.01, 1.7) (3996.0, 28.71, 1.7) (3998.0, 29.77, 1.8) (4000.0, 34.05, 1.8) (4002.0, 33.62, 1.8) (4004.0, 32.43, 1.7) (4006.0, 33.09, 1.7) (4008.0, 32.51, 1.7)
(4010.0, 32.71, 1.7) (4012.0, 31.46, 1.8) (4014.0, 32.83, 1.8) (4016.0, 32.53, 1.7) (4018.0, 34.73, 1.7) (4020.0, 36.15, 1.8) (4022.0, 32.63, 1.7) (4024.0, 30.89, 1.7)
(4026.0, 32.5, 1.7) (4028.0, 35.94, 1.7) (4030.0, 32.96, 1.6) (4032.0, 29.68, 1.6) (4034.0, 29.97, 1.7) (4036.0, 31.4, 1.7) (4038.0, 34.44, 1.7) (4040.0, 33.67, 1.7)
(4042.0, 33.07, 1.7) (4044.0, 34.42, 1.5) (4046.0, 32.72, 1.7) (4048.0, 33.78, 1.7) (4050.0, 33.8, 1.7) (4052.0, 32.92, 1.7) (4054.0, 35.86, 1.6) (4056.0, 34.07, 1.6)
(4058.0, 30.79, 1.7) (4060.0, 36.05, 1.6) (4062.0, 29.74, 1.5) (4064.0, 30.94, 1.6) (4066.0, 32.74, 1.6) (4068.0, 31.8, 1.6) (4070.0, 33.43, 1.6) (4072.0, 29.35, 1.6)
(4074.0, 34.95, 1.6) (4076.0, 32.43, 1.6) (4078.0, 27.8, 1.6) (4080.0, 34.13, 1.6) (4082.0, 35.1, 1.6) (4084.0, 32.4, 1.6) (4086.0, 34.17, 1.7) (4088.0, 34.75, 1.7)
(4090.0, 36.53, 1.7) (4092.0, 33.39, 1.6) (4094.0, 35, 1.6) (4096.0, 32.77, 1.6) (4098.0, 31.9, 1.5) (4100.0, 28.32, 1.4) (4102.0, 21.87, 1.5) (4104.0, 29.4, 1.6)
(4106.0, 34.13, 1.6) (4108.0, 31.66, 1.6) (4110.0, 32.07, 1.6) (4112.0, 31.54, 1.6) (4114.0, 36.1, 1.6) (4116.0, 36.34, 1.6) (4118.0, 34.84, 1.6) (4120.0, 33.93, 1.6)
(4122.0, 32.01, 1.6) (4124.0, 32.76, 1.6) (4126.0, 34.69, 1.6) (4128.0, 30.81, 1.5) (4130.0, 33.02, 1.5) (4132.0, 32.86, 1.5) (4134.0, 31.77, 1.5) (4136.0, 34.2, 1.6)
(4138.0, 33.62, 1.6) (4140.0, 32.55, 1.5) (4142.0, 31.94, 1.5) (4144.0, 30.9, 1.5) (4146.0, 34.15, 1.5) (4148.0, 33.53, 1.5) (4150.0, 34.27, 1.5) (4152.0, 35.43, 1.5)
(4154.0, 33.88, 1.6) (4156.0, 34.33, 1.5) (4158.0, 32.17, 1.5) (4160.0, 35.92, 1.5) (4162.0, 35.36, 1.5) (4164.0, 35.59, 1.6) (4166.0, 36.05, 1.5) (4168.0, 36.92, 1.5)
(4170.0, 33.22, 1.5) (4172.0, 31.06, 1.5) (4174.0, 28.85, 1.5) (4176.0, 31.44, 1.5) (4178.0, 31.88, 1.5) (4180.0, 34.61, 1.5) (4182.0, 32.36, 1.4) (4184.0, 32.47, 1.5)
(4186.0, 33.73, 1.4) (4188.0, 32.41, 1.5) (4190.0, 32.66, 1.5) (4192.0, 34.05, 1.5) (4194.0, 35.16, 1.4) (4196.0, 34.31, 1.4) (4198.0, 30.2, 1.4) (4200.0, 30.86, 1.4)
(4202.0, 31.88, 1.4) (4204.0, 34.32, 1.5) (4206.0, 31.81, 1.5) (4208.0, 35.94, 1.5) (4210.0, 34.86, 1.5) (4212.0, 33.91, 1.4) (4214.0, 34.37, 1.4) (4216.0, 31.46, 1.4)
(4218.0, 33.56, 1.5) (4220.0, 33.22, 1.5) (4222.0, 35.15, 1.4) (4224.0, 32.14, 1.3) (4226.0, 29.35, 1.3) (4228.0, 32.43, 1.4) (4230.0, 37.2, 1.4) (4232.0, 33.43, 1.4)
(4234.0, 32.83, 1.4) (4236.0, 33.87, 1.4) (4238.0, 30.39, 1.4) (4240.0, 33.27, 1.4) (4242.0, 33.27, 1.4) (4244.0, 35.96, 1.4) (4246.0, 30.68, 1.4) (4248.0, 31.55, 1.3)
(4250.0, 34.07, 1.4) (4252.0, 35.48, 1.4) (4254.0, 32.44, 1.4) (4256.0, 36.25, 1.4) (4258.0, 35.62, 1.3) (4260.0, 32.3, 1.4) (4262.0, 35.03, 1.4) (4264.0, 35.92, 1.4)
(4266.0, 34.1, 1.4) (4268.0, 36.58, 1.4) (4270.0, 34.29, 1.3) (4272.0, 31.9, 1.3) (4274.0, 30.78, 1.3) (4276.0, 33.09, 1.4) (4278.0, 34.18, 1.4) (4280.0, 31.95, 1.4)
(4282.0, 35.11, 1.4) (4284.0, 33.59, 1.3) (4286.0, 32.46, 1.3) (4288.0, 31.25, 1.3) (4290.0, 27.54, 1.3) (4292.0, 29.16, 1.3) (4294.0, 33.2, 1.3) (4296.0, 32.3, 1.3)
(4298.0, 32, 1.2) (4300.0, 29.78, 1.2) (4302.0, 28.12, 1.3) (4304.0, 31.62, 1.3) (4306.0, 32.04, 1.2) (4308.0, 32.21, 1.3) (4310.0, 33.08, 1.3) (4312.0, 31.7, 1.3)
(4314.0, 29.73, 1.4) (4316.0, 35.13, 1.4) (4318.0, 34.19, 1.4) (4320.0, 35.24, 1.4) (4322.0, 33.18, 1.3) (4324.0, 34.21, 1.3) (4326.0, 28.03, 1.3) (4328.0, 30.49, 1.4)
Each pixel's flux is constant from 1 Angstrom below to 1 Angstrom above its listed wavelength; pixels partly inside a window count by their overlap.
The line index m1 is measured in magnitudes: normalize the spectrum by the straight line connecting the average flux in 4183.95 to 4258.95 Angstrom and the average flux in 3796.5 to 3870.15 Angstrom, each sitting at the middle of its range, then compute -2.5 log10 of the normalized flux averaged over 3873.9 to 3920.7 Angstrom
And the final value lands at 0.03 mag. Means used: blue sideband 28.5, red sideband 33.3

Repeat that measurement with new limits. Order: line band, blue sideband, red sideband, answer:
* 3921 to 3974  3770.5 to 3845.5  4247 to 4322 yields 0.306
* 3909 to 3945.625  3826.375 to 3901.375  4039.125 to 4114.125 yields 0.261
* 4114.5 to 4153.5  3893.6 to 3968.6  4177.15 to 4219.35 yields -0.072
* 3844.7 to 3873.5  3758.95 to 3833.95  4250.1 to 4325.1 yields -0.085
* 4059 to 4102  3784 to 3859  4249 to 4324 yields -0.060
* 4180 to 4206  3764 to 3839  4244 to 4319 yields -0.038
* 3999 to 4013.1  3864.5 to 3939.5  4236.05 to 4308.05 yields -0.174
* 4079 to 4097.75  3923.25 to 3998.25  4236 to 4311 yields -0.211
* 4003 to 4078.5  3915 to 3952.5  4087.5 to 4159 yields -0.147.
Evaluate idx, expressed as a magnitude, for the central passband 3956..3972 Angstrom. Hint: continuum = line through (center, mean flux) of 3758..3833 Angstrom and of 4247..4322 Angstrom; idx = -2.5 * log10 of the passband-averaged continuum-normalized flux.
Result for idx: 0.46 mag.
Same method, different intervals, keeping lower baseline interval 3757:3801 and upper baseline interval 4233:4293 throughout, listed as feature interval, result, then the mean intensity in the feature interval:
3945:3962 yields -0.037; 30.3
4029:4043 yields -0.065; 32.2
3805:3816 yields -0.067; 29.2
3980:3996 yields -0.100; 32.5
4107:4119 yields -0.083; 33.8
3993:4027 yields -0.090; 32.6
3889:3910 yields 0.007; 28.4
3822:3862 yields -0.017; 28.3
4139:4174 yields -0.066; 33.8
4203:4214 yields -0.056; 34.2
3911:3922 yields -0.018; 29.3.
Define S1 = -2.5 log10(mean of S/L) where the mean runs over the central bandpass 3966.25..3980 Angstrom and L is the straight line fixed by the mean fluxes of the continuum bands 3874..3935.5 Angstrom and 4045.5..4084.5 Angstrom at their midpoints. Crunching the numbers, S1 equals 0.410 mag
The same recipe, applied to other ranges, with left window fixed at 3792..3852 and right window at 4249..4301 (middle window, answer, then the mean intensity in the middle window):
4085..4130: -0.054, 32.7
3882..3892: 0.138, 25.1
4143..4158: -0.068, 33.7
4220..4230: -0.012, 32.9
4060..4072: -0.044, 31.9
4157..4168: -0.111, 35.2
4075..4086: -0.060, 32.5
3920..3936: 0.497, 18.3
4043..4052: -0.108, 33.6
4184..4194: -0.042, 33.3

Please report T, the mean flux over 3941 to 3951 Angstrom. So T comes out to 28.4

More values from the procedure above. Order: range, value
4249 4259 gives 34.8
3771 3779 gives 28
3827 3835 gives 25.9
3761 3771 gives 25.3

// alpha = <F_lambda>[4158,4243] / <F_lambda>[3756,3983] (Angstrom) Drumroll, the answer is 1.2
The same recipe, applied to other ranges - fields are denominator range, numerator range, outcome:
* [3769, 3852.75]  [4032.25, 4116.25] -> 1.17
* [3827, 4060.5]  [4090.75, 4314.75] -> 1.15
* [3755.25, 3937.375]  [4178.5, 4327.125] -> 1.21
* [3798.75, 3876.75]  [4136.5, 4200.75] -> 1.16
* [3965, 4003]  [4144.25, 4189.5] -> 1.24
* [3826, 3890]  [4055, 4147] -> 1.15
